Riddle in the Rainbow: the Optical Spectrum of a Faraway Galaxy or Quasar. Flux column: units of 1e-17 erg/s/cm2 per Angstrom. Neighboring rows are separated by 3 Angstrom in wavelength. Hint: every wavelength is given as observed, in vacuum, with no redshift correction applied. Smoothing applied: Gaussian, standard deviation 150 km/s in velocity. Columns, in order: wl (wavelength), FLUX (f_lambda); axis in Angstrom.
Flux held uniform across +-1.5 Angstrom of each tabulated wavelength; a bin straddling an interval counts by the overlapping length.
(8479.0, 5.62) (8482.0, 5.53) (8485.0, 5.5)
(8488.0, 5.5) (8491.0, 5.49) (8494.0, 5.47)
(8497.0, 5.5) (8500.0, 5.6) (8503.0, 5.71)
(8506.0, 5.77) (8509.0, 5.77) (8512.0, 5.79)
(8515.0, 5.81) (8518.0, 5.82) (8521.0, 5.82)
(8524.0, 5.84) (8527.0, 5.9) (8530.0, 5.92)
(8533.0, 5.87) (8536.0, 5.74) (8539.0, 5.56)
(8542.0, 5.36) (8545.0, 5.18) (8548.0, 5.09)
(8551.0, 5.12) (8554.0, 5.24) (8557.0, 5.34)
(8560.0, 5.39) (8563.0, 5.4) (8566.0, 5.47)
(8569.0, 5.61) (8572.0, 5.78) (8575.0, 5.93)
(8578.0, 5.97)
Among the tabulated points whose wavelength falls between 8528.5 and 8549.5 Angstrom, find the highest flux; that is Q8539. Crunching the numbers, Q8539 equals 5.92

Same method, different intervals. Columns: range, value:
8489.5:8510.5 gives 5.77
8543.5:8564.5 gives 5.4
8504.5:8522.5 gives 5.82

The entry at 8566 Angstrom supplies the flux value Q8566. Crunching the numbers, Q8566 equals 5.47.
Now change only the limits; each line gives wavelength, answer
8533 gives 5.87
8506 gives 5.77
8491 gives 5.49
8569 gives 5.61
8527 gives 5.9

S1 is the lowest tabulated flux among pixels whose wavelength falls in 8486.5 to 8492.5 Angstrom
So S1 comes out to 5.49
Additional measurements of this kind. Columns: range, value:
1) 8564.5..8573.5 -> 5.47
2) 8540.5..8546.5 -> 5.18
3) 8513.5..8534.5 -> 5.81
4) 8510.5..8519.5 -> 5.79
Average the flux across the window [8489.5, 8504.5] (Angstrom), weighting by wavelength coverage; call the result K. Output 5.55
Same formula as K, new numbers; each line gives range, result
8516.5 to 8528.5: 5.85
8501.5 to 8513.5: 5.76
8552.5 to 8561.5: 5.32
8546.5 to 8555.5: 5.15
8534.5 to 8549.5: 5.39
